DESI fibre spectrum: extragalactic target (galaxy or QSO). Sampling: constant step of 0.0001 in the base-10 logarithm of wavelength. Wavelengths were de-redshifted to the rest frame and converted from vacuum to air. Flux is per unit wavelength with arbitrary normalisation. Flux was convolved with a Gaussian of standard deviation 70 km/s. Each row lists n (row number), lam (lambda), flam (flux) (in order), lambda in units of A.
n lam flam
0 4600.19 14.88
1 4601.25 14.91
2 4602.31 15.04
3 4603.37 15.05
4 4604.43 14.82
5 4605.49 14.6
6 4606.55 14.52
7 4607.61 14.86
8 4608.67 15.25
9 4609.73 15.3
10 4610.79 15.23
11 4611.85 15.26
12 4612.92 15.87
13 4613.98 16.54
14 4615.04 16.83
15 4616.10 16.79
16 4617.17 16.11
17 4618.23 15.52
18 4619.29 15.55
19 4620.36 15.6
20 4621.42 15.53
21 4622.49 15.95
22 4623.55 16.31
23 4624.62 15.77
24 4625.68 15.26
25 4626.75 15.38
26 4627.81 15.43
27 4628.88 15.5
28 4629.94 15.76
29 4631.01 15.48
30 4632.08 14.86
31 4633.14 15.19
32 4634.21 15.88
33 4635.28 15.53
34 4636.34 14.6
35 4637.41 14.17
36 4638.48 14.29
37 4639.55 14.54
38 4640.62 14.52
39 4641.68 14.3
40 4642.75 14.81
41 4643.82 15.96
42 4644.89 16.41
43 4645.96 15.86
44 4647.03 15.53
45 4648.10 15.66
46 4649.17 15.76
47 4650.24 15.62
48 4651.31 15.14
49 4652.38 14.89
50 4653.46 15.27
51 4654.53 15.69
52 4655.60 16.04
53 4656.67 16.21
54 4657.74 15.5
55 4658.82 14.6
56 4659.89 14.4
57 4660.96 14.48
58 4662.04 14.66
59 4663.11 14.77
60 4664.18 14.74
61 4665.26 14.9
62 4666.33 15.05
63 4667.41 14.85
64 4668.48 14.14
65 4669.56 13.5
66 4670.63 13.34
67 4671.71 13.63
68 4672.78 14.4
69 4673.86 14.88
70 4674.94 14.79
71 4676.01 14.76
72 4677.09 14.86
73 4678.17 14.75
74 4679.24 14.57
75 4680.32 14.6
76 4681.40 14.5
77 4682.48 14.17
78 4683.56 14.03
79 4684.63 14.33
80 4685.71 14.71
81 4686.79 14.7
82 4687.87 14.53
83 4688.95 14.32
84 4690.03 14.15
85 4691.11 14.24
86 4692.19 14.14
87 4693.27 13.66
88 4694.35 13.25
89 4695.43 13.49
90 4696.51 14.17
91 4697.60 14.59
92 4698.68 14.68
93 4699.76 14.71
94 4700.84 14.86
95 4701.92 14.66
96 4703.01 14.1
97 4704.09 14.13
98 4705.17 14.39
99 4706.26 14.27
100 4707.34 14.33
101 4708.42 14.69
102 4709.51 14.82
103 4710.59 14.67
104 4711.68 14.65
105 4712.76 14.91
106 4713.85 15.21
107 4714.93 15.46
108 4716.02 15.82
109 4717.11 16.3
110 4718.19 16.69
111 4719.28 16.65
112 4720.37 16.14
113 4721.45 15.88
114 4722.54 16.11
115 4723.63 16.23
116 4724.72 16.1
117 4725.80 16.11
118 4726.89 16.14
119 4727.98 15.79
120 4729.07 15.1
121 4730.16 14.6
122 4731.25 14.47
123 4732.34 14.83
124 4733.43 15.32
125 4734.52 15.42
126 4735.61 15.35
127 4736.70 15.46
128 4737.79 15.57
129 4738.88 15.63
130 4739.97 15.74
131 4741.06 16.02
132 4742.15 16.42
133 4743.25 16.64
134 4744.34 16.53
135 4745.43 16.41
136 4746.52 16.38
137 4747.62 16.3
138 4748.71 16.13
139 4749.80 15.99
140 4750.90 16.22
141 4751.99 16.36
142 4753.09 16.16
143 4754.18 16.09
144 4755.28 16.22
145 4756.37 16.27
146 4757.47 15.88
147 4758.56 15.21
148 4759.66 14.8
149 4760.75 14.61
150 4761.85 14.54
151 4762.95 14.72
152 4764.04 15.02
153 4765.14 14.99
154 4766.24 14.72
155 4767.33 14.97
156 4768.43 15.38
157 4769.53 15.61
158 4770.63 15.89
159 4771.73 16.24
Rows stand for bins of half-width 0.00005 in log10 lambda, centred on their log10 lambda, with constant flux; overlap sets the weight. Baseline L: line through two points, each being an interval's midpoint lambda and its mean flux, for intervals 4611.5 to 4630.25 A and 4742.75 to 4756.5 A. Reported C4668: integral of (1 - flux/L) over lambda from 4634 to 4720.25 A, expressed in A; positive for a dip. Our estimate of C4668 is 6.6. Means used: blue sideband 15.8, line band 14.8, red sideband 16.3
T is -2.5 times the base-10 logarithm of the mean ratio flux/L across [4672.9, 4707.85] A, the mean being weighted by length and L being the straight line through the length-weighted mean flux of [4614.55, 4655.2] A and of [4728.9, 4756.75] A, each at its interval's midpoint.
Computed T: 0.09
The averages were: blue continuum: 15.5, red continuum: 15.8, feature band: 14.4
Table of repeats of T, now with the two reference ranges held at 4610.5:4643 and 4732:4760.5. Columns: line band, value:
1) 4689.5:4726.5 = 0.056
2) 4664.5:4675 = 0.093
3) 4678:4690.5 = 0.088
